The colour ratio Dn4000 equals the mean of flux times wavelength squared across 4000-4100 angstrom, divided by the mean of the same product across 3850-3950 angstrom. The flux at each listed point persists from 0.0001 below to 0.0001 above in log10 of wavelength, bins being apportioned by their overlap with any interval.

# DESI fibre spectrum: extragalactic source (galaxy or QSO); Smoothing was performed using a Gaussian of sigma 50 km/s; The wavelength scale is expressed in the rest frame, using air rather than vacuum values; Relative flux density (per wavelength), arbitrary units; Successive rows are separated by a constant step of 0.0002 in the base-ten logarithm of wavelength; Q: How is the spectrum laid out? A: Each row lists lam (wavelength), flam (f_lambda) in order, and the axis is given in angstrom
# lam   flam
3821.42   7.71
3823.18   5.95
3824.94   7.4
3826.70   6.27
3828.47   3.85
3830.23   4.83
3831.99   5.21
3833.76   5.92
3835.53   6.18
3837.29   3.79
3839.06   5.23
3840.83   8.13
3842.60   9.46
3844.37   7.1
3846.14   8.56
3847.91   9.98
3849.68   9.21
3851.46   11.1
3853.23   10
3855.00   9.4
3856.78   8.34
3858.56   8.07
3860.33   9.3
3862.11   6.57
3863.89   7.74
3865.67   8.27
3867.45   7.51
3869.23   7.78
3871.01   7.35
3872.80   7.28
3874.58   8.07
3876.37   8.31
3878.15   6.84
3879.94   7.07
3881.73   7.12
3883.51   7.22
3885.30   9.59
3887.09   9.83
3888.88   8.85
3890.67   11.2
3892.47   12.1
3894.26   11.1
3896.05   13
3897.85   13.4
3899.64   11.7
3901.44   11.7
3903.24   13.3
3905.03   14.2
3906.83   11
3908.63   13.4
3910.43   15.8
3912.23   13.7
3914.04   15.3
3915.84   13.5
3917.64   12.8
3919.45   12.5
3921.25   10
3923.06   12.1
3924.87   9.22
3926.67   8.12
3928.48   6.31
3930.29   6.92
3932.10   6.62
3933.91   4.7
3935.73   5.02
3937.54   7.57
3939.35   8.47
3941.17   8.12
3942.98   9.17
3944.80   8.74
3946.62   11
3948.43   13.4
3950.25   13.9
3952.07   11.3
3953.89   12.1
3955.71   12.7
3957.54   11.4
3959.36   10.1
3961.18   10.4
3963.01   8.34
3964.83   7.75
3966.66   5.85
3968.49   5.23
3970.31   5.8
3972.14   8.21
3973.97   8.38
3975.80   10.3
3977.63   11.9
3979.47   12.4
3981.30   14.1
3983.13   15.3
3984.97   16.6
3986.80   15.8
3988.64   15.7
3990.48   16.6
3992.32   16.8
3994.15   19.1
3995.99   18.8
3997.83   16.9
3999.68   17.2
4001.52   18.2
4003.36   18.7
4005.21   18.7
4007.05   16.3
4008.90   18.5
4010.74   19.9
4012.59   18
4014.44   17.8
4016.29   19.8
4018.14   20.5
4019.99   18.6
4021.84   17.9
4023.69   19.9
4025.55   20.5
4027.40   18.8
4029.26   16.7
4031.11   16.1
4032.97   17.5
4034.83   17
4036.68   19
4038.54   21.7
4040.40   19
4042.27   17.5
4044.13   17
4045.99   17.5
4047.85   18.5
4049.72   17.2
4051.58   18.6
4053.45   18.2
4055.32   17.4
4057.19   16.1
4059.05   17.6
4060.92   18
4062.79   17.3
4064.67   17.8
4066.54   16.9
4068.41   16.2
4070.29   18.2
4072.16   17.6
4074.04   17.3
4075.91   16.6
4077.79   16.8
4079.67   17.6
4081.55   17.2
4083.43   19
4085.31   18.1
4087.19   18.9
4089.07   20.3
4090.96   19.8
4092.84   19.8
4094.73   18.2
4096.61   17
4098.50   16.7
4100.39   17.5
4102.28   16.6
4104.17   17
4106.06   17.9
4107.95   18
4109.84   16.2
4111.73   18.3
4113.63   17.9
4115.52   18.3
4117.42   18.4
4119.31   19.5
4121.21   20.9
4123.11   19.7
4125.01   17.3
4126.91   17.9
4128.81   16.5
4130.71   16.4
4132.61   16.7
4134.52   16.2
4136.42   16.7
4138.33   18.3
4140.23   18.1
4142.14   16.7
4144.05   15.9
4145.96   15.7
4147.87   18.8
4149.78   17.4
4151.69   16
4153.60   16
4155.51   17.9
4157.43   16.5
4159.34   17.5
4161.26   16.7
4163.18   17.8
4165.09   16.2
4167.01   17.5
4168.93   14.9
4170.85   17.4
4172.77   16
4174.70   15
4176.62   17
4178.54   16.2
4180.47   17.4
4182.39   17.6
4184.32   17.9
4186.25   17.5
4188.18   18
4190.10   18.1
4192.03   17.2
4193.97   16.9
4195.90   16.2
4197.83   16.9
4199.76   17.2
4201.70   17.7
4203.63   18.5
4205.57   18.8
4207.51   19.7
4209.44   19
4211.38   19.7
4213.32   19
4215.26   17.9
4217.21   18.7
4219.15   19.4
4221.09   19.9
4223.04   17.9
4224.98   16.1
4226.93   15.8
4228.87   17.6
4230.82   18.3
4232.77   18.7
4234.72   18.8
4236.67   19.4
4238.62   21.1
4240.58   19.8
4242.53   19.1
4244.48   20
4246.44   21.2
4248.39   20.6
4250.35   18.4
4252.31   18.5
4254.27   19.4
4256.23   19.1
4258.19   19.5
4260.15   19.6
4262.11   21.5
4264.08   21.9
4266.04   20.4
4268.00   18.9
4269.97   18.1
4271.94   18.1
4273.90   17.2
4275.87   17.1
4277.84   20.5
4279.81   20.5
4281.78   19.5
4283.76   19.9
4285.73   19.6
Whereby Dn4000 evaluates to 1.99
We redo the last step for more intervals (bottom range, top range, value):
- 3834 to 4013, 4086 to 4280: 1.87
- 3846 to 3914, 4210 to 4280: 2.29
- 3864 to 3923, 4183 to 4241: 2.00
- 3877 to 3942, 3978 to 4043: 1.82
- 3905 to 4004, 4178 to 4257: 1.79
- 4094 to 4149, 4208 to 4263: 1.15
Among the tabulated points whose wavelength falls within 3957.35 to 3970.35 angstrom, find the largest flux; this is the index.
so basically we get 11.4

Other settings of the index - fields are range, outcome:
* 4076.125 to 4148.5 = 20.9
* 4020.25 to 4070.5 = 21.7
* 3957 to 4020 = 20.5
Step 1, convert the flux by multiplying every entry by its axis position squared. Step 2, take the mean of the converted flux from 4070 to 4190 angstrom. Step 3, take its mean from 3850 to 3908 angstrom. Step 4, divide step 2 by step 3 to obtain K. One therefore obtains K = 2.07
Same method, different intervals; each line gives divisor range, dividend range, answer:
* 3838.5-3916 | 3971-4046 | 1.83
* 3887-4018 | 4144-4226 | 1.57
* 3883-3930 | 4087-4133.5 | 1.73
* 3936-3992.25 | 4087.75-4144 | 1.76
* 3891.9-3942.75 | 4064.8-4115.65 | 1.81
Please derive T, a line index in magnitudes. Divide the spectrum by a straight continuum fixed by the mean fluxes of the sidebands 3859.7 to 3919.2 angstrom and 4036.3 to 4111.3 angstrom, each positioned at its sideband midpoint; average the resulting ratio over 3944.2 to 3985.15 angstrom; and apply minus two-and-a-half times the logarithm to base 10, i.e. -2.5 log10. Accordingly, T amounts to 0.26 mag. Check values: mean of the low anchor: 10.4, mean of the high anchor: 17.8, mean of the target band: 10.6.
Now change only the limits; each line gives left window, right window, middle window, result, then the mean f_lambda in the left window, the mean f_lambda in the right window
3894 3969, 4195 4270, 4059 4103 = -0.21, 10.5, 18.9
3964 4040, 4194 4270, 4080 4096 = -0.11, 15.9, 18.9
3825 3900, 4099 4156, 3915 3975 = 0.19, 8.26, 17.5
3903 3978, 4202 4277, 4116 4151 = -0.12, 10.1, 19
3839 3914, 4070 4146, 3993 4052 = -0.23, 9.76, 17.8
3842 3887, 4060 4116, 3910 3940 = 0.10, 8.31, 17.8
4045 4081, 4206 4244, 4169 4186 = 0.10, 17.4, 18.8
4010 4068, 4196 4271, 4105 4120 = 0.03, 18.2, 19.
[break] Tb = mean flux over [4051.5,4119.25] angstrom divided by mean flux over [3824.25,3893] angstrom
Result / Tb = 2.27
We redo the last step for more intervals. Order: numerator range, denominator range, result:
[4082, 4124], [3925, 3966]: 2.00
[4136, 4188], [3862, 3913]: 1.68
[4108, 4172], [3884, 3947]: 1.65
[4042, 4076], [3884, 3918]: 1.42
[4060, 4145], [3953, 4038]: 1.17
